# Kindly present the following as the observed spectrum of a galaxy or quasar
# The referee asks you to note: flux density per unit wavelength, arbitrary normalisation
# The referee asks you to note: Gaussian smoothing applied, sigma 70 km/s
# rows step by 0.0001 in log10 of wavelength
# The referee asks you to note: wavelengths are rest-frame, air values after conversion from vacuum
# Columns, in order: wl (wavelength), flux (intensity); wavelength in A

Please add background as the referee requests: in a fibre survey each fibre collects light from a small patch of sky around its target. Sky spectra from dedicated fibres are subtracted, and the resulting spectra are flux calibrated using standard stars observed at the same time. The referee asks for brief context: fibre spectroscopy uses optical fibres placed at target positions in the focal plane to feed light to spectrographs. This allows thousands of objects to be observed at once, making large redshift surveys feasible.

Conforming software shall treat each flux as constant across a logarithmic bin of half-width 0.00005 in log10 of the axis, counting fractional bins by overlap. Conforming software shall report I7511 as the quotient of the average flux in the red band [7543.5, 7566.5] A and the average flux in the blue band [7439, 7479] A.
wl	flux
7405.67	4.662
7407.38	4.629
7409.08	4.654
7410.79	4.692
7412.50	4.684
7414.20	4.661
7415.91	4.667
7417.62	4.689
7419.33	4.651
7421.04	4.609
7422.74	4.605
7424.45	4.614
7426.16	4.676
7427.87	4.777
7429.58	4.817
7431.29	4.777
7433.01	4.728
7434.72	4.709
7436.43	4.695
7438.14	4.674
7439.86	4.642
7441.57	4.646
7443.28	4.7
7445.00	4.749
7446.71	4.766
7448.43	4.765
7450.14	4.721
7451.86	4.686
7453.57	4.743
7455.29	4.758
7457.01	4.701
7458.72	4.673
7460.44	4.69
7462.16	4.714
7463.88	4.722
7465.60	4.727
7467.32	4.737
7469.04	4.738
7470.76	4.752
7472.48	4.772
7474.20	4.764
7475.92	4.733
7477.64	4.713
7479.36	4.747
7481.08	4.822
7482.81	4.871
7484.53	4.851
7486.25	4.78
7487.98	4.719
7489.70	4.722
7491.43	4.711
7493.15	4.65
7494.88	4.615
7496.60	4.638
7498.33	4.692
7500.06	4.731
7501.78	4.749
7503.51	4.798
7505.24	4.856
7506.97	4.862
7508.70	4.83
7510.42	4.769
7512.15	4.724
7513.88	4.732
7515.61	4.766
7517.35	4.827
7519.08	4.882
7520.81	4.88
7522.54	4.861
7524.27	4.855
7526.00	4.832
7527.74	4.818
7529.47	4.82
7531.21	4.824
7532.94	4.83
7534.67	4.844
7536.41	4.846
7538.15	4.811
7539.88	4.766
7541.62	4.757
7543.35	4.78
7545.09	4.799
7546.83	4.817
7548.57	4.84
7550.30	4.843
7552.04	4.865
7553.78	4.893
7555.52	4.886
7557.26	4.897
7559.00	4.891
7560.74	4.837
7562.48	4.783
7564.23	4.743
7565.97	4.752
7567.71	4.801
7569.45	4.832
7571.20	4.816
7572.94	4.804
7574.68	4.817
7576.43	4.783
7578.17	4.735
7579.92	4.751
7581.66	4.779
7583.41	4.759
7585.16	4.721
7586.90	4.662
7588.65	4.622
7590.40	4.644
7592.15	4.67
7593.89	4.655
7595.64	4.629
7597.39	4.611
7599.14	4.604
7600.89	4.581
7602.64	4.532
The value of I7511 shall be 1.0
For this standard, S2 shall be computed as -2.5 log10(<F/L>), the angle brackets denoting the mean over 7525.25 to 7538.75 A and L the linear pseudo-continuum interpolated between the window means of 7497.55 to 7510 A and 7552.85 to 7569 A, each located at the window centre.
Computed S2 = 0.00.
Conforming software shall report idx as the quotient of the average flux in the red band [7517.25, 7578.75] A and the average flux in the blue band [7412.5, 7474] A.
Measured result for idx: 1.02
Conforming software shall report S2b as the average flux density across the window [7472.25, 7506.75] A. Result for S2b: 4.75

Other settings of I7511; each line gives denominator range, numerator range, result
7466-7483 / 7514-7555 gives 1.01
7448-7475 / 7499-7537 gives 1.02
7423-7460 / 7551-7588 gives 1.02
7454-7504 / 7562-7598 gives 1.00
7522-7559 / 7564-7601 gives 0.98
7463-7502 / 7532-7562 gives 1.02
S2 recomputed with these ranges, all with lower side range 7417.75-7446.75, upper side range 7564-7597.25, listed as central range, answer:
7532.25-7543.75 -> -0.02 mag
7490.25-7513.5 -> -0.01 mag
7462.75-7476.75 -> -0.01 mag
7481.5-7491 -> -0.02 mag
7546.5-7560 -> -0.03 mag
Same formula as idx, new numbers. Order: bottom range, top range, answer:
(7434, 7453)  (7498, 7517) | 1.01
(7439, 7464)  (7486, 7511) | 1.01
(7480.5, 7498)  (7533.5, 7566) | 1.02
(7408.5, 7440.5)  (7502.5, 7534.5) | 1.03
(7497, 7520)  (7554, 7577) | 1.01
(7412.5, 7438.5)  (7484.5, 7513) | 1.01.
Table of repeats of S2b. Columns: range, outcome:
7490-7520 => 4.75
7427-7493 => 4.74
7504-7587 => 4.81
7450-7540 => 4.77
